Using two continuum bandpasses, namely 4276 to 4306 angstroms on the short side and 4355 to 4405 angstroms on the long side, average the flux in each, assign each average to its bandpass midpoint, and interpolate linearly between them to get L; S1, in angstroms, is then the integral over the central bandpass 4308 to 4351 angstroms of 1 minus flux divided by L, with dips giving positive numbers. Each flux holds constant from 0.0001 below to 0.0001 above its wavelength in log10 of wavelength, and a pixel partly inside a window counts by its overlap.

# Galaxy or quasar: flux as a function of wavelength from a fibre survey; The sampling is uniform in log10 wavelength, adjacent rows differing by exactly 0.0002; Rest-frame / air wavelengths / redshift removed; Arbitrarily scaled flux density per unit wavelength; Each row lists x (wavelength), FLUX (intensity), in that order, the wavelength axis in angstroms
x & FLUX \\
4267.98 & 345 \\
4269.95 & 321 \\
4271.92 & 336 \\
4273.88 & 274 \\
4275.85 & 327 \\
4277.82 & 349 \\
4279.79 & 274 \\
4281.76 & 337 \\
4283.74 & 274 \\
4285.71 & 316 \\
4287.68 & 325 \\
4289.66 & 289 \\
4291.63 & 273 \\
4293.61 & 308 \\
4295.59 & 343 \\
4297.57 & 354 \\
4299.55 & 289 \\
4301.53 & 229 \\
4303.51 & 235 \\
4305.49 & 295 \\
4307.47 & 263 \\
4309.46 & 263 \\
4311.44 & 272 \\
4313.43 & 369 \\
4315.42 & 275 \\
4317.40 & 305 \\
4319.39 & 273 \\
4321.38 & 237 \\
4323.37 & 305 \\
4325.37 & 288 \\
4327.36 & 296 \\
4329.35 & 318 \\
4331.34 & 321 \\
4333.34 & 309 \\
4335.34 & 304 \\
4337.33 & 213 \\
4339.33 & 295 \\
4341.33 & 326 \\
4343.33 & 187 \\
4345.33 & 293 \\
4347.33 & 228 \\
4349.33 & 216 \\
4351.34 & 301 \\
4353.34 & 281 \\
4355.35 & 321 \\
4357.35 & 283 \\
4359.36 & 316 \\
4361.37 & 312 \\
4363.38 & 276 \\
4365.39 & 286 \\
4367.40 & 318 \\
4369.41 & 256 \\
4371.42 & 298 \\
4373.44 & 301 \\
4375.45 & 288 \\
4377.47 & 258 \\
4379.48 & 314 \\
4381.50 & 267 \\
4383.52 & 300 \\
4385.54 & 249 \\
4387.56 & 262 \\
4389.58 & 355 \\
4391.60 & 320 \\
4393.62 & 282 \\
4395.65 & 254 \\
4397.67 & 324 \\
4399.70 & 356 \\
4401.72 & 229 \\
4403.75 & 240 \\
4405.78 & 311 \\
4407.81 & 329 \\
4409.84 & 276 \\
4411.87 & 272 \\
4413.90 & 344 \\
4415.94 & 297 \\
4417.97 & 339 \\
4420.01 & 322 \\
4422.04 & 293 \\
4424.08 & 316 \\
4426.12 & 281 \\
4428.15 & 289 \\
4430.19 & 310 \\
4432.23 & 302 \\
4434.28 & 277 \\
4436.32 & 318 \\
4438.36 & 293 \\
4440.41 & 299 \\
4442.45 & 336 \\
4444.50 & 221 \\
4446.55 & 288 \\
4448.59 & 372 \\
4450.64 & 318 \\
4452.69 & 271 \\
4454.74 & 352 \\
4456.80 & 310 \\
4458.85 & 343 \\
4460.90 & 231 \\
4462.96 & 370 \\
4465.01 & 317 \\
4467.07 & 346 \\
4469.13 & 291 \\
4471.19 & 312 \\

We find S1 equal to 2.2 angstroms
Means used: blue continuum 300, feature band 281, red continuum 290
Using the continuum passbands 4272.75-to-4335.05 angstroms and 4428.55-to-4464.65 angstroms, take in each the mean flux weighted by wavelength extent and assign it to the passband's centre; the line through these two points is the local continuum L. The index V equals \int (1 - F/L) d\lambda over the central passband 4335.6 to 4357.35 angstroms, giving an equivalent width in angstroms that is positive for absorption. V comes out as 2.3 angstroms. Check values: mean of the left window 296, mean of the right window 306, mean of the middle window 268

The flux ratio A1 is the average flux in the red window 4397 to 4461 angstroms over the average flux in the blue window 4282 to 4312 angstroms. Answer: 1.0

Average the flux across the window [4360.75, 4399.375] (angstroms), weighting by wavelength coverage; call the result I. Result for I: 291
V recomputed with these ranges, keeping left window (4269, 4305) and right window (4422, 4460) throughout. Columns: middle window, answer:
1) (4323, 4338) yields 0.39 angstroms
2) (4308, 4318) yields 0.27 angstroms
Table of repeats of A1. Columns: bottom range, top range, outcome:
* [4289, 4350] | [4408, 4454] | 1.07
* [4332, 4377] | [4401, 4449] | 1.05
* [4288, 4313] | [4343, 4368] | 0.97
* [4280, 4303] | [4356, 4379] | 0.97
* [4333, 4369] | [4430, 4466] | 1.09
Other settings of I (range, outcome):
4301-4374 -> 283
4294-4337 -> 292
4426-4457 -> 303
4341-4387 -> 281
